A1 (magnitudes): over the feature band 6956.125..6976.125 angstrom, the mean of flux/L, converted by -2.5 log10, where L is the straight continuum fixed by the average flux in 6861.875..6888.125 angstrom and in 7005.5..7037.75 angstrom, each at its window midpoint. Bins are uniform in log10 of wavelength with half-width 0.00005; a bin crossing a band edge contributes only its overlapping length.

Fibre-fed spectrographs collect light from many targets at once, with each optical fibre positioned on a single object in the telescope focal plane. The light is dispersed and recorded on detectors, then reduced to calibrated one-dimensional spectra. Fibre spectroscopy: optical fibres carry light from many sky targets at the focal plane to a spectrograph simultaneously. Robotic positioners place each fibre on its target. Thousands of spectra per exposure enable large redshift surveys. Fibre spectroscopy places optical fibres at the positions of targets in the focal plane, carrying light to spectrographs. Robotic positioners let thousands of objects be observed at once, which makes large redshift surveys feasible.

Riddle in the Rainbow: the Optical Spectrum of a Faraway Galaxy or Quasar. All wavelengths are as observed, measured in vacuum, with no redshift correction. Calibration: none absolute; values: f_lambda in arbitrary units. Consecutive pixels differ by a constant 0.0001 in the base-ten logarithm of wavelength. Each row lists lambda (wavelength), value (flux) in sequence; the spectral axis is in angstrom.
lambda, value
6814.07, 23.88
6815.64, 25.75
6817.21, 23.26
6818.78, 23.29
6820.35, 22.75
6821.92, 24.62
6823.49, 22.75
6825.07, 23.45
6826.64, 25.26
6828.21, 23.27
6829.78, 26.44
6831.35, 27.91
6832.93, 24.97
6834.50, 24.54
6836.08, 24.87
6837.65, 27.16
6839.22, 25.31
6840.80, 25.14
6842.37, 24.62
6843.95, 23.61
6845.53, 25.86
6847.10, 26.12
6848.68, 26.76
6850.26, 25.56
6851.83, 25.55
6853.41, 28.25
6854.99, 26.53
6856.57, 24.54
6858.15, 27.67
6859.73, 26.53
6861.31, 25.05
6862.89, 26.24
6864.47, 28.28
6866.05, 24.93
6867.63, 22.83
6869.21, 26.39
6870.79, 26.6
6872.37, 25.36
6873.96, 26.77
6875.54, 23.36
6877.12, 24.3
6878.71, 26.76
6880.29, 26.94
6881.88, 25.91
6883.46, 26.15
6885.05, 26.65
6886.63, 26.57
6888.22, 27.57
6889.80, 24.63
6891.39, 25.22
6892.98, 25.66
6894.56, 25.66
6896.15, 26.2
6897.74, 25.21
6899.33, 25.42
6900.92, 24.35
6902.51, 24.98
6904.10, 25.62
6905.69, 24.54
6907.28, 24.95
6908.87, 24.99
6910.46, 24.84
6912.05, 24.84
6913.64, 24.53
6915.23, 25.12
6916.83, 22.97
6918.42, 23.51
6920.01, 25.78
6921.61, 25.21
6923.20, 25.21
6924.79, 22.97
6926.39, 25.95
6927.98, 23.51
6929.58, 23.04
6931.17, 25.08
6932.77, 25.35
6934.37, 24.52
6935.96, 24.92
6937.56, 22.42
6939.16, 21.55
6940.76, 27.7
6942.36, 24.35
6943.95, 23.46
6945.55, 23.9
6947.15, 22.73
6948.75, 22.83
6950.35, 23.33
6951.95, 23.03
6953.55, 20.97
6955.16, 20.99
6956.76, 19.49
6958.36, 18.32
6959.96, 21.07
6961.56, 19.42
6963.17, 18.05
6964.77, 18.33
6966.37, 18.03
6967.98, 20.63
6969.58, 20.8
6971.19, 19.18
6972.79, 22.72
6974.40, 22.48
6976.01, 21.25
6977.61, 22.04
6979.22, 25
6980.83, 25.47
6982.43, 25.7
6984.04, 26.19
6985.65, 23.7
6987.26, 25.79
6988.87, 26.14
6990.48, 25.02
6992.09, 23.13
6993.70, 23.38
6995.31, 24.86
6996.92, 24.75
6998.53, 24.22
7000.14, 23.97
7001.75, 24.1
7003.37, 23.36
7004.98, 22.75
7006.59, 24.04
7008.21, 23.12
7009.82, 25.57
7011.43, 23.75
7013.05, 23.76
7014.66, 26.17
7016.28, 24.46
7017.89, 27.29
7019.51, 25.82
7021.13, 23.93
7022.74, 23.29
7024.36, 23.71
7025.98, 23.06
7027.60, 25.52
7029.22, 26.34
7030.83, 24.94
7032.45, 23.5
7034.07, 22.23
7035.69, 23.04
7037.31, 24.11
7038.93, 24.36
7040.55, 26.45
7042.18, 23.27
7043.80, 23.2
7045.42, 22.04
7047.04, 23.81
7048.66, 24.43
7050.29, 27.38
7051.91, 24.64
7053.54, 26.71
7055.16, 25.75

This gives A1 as 0.24 mag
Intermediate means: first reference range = 25.9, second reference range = 24.4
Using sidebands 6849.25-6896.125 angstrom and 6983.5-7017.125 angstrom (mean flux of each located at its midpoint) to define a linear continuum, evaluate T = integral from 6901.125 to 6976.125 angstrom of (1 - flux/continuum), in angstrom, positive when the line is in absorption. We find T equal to 6.5 angstrom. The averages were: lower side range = 26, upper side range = 24.4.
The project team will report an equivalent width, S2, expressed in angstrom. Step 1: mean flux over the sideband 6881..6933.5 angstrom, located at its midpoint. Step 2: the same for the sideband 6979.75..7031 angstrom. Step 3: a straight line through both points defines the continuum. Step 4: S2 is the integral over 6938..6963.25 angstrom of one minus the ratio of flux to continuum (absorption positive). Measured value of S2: 2.9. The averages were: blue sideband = 25.1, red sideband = 24.6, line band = 22.1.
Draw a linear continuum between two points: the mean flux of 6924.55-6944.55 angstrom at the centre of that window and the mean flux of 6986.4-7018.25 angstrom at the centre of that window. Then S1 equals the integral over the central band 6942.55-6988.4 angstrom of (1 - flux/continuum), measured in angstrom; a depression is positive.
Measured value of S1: 4.4 angstrom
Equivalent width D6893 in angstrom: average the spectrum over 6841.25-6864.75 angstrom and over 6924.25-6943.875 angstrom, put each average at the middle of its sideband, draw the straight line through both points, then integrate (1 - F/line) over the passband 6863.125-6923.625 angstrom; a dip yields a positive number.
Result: -0.61 angstrom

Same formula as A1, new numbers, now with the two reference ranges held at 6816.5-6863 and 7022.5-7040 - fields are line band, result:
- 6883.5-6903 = -0.03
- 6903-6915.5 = 0.00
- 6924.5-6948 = 0.02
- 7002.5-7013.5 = 0.02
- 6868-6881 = -0.03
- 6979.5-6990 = -0.05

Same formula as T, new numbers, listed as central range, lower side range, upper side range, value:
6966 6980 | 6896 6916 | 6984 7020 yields 1.8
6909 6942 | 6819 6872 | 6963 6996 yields -0.8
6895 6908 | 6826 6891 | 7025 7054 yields 0.1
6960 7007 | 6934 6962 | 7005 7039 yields 1.1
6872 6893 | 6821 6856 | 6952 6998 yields -1.3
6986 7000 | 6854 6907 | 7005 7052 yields 0.1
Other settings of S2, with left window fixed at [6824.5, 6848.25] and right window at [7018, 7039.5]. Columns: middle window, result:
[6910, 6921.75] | 0.1 angstrom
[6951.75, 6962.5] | 1.9 angstrom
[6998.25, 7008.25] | 0.3 angstrom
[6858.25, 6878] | -0.4 angstrom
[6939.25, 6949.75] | 0.3 angstrom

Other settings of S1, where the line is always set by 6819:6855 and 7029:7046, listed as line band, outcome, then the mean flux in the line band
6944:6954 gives 0.6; 22.9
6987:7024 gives -0.5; 24.4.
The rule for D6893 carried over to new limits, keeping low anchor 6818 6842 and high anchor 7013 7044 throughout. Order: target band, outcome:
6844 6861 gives -1.0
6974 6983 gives 0.3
